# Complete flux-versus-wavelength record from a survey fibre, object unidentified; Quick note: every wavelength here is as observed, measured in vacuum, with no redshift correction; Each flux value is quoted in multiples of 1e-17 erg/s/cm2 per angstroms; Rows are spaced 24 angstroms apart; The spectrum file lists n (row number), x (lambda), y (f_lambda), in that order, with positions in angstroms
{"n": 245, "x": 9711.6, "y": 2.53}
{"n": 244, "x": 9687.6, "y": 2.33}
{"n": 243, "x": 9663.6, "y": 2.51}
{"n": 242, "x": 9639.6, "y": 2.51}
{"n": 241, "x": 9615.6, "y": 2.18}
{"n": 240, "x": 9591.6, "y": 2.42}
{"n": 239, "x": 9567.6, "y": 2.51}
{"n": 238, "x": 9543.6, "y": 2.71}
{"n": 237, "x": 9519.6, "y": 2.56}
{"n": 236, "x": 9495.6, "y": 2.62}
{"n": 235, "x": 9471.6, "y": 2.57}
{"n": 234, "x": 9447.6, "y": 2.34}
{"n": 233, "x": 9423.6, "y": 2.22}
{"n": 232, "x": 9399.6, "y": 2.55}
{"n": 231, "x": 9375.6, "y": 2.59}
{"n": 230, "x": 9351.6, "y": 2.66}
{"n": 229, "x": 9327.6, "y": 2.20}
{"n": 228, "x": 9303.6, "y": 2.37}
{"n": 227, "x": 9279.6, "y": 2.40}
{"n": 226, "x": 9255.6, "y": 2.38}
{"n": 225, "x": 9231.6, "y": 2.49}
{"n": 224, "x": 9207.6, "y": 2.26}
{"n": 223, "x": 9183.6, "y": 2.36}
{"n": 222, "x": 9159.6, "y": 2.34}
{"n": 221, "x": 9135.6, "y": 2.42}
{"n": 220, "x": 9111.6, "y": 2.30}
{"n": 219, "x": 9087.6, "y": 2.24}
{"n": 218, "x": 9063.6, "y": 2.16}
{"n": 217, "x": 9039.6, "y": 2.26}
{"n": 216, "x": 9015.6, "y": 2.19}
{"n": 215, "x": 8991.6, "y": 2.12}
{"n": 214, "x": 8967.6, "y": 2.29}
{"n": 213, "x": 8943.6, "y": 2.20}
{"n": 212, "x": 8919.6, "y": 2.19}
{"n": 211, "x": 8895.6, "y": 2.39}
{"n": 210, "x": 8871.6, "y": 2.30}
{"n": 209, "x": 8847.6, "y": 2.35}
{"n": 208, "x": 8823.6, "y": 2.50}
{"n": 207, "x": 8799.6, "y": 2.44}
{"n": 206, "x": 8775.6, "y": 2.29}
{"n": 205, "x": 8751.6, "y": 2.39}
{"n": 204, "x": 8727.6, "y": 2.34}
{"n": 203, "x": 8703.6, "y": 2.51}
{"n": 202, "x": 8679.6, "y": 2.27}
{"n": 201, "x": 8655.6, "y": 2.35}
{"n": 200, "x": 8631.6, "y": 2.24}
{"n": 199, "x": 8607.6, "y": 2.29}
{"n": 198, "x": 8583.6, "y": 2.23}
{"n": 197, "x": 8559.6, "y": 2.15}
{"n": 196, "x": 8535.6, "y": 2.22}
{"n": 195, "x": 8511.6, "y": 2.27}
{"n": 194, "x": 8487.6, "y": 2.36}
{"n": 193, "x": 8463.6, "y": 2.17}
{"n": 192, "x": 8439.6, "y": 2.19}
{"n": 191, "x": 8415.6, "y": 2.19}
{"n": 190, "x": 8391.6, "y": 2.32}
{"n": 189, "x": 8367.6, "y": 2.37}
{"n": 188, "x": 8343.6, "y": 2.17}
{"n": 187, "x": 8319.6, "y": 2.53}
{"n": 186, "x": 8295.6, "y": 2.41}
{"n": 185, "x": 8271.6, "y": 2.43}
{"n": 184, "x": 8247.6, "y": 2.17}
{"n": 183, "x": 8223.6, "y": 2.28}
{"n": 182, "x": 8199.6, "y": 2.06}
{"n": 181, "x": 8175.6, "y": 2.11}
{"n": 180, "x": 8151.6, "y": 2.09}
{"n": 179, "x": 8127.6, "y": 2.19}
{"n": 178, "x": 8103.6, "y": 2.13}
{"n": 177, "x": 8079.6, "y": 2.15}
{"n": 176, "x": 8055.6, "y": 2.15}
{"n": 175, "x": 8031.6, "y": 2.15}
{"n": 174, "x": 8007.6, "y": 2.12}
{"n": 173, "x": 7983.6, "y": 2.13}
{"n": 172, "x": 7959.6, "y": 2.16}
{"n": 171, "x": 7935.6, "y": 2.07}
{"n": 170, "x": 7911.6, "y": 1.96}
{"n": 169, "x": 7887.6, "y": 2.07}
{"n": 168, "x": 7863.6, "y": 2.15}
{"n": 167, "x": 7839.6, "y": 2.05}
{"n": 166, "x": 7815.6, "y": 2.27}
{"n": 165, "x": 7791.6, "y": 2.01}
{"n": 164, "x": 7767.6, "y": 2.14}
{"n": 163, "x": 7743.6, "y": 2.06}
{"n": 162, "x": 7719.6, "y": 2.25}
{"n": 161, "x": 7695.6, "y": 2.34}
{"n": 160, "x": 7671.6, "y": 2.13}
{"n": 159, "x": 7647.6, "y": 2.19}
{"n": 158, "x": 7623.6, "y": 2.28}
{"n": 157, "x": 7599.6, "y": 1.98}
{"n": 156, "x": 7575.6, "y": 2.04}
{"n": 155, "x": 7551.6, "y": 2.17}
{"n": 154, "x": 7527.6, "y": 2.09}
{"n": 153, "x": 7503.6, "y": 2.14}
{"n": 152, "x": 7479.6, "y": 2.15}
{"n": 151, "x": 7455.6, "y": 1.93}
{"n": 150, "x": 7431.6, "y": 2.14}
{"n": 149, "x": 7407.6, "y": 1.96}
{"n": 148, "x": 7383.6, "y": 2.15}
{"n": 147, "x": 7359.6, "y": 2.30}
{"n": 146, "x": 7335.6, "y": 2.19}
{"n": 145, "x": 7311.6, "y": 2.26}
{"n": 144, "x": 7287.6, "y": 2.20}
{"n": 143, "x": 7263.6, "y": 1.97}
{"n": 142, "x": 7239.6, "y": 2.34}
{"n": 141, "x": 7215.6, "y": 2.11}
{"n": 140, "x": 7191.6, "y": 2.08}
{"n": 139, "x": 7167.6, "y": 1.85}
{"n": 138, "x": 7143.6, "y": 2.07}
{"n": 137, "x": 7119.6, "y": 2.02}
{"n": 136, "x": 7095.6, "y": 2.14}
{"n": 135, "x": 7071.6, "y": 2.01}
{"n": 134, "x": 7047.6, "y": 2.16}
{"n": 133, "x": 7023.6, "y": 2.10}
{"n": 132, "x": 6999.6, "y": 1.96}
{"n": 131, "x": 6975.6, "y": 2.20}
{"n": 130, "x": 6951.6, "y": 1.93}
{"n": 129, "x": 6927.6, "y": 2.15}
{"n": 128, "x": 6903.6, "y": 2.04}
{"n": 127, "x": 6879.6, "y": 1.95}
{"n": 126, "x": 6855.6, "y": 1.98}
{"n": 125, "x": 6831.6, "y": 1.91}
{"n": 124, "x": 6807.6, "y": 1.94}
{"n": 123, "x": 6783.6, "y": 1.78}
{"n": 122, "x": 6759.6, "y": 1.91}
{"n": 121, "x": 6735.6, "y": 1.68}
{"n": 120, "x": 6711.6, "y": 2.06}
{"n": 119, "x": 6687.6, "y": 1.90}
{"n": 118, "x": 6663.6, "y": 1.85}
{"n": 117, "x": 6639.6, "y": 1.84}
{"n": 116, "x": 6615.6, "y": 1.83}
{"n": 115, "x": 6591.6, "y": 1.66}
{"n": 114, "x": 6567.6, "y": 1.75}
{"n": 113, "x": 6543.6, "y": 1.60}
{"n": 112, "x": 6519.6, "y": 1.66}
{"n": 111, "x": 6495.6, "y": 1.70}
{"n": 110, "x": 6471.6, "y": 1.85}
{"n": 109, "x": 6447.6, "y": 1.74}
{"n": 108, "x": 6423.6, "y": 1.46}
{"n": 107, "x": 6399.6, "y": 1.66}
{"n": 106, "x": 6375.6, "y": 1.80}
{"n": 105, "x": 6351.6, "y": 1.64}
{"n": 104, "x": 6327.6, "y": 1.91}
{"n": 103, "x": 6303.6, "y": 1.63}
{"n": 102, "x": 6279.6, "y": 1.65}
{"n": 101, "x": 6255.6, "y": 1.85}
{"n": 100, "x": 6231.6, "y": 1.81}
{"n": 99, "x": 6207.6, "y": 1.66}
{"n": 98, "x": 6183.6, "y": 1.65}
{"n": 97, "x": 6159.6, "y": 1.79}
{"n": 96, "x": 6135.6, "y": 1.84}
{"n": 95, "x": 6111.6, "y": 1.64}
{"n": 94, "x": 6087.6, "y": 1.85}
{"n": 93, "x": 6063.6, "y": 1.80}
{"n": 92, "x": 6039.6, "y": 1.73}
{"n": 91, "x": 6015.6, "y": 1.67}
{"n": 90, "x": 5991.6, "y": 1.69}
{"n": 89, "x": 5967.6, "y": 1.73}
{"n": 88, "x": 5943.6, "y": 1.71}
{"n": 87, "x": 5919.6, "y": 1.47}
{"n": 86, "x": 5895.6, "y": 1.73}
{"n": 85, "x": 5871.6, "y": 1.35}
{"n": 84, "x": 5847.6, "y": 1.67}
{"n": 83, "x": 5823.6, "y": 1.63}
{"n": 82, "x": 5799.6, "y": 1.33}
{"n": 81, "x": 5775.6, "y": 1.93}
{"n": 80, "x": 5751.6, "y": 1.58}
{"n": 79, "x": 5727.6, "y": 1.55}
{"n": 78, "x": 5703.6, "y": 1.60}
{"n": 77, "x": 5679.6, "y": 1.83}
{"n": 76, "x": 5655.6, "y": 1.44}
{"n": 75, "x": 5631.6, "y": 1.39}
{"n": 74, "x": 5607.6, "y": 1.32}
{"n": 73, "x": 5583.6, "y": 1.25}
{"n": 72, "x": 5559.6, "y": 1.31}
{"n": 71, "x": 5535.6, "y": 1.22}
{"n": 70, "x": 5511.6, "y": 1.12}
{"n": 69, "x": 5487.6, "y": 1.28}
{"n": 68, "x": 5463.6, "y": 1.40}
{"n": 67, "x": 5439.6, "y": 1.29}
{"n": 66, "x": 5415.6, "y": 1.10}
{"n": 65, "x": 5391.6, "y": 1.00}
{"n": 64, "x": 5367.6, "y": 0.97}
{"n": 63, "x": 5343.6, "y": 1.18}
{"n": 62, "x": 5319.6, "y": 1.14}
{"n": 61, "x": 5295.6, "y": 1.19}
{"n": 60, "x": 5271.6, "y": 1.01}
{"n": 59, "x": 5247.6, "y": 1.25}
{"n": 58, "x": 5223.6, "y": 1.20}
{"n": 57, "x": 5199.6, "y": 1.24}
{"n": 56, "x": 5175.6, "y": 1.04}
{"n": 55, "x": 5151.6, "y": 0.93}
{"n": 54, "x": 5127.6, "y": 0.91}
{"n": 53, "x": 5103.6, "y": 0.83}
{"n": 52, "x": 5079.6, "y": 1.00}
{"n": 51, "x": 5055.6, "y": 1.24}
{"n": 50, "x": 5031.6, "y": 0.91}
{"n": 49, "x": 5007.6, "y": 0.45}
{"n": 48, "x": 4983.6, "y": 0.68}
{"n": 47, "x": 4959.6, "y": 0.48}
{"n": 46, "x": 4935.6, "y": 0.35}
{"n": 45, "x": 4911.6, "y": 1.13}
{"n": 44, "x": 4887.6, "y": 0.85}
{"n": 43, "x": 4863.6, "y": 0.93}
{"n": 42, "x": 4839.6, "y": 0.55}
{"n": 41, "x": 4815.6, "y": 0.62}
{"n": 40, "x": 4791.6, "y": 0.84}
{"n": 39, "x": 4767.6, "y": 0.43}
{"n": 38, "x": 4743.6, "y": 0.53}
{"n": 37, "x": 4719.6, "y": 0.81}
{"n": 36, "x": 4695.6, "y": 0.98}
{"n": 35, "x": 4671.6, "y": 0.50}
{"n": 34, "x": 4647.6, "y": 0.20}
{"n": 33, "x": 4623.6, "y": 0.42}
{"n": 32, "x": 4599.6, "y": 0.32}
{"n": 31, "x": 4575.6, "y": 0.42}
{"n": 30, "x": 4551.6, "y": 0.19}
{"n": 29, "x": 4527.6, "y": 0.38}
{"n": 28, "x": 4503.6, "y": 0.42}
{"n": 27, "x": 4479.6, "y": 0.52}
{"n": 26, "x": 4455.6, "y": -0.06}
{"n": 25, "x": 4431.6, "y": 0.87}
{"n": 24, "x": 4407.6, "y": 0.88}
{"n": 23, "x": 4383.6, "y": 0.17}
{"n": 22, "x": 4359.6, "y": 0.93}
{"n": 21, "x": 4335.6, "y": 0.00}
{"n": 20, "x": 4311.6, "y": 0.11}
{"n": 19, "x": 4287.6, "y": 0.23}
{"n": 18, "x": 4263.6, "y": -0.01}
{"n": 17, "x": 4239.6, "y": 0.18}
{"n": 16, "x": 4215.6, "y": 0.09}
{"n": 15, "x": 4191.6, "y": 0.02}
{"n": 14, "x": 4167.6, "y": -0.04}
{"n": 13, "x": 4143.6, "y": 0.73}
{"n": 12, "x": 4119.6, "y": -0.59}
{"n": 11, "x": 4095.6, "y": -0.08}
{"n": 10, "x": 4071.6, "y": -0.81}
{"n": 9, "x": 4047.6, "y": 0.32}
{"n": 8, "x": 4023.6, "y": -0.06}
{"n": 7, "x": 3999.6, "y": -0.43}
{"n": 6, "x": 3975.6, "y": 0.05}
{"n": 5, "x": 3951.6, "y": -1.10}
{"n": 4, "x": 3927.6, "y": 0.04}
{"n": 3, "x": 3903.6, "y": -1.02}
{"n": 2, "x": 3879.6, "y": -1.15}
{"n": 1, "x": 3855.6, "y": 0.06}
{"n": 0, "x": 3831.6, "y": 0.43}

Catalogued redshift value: 0.263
